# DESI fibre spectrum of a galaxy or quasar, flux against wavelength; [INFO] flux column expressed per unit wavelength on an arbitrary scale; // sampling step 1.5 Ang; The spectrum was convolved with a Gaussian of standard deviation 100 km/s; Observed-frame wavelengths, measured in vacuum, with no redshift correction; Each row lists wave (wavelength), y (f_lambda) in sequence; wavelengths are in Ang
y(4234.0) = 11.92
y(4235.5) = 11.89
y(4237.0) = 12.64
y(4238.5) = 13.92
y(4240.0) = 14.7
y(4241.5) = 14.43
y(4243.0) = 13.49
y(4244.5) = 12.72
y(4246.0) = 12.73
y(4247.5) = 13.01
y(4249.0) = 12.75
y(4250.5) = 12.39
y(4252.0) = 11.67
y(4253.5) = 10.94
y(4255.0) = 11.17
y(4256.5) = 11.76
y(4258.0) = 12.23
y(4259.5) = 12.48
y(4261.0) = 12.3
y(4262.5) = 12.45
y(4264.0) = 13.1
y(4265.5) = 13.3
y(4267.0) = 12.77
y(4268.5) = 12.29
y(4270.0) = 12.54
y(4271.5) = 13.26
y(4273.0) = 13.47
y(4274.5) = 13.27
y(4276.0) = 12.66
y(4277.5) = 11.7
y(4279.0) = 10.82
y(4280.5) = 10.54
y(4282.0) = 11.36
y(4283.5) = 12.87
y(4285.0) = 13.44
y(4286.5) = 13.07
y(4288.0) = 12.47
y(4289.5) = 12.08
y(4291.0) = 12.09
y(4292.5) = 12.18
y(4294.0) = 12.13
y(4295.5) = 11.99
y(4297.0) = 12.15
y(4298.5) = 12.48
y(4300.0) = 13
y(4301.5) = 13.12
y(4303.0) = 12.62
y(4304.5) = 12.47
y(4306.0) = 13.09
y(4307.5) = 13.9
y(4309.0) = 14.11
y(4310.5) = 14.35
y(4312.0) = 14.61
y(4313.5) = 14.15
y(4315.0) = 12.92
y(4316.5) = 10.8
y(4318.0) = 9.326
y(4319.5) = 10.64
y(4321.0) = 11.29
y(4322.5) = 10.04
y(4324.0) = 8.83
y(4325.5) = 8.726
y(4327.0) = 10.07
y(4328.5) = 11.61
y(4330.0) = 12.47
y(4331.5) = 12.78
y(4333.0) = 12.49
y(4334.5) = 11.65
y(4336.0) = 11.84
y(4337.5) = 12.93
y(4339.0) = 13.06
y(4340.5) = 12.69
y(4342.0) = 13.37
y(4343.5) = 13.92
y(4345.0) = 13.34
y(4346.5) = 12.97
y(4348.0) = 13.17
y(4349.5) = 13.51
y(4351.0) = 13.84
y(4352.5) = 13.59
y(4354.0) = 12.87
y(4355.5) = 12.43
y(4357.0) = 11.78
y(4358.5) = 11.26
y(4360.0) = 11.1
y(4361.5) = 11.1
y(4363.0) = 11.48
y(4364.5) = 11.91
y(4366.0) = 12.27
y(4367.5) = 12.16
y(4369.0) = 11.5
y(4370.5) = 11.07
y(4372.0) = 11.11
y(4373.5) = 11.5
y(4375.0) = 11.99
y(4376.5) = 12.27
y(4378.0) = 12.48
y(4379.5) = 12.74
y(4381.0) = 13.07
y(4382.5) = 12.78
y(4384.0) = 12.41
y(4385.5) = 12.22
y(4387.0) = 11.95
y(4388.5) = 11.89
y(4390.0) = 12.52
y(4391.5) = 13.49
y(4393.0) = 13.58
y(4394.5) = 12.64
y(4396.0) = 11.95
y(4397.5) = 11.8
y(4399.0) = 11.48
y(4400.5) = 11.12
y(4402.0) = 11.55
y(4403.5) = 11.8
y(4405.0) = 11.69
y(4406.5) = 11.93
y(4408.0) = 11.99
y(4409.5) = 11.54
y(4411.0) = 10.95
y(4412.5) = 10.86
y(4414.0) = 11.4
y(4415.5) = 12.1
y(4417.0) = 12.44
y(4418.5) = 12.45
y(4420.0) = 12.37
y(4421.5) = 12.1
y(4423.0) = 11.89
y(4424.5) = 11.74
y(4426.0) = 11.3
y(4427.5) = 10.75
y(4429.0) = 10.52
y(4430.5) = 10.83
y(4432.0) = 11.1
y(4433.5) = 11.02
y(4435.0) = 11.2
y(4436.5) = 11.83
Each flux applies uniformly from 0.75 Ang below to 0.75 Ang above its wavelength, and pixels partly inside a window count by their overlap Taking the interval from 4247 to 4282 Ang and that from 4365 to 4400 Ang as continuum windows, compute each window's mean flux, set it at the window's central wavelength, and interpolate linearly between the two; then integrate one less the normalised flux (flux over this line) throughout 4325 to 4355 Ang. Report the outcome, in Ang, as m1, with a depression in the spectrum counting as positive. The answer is -0.9 Ang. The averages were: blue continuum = 12.3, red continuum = 12.2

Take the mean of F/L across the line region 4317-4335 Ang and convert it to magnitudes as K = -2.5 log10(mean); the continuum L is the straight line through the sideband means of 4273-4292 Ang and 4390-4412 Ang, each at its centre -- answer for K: 0.13 mag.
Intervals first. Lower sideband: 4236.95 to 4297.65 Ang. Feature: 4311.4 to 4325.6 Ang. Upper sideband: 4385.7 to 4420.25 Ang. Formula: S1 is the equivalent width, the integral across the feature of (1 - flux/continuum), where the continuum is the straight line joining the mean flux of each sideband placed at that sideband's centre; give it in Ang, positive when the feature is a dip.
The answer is 1.3 Ang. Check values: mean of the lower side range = 12.5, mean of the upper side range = 12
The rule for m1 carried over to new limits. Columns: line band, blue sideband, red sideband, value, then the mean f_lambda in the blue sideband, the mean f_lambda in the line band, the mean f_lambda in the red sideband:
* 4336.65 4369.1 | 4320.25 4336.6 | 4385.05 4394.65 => -2.52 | 11.1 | 12.6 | 12.6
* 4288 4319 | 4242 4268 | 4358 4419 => -1.00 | 12.4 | 12.7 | 11.9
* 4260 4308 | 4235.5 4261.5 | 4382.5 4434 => -0.23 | 12.6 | 12.5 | 11.8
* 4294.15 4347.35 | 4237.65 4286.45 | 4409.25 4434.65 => -0.43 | 12.6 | 12.3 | 11.5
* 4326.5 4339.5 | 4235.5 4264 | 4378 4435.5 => 0.13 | 12.6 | 12.1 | 11.9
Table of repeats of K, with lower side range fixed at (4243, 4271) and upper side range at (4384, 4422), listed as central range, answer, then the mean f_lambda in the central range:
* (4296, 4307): -0.04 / 12.7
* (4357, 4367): 0.05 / 11.6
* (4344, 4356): -0.09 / 13.2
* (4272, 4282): 0.03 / 12.1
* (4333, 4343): -0.04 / 12.6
